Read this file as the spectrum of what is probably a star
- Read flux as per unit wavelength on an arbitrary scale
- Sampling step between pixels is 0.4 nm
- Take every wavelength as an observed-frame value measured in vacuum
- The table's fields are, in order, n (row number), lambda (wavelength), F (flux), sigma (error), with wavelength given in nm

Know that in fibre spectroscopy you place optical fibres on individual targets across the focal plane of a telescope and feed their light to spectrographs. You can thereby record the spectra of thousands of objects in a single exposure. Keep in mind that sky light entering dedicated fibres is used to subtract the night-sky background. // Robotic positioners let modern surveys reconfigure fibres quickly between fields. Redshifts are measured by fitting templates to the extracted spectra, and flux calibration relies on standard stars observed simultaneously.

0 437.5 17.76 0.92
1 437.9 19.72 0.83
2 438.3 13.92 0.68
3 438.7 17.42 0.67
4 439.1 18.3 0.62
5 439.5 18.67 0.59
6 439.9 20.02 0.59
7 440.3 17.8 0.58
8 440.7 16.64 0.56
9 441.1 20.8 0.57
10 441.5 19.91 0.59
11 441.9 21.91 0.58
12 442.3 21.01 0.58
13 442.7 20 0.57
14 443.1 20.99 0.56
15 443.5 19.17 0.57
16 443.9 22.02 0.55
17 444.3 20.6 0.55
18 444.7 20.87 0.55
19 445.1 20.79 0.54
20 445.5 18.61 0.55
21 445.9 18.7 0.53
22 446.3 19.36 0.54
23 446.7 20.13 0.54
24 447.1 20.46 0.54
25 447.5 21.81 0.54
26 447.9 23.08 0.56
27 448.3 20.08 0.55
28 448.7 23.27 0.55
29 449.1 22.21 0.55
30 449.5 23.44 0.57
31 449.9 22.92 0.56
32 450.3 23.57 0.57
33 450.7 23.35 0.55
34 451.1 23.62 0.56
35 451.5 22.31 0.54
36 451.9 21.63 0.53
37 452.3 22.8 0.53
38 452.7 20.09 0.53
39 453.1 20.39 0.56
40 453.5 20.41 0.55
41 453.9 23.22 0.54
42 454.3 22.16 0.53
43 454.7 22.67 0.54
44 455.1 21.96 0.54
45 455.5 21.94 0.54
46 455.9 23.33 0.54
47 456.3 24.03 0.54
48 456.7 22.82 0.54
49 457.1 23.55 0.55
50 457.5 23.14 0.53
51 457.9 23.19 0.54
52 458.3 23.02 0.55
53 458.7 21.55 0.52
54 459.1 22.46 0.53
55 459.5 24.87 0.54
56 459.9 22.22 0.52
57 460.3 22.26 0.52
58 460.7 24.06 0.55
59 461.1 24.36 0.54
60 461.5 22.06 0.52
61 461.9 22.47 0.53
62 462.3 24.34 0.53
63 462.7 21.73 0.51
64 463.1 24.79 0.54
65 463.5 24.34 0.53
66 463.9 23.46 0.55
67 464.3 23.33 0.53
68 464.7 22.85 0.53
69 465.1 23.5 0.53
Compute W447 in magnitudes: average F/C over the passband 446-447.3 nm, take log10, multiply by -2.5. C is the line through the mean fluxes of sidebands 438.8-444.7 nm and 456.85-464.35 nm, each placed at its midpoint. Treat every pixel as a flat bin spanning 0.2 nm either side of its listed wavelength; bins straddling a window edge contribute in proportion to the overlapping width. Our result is 0.045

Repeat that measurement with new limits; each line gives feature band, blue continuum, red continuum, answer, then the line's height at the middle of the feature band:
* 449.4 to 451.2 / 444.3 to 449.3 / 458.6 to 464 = -0.10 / 21.4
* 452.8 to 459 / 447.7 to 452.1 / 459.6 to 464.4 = 0.03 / 23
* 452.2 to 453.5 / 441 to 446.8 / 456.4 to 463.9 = 0.05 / 21.9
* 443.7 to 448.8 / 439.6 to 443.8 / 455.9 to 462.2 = 0.00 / 20.7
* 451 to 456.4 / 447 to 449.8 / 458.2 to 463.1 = 0.02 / 22.5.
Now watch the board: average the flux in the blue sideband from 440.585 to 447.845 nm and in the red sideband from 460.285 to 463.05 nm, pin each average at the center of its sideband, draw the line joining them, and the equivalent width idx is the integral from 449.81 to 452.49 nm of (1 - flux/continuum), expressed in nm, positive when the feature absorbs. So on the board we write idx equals -0.18 nm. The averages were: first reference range 20.3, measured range 22.9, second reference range 23.2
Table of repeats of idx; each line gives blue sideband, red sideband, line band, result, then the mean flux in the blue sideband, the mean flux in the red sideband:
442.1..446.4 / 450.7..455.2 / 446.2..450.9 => -0.206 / 20.2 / 22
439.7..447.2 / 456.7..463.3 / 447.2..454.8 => -0.296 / 20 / 23.1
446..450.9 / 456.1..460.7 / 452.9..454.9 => 0.068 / 21.9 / 23.1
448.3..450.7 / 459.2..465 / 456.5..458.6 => 0.010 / 22.9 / 23.4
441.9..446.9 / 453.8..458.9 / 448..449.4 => -0.058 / 20.3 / 22.8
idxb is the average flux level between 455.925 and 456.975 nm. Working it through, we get 23.4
